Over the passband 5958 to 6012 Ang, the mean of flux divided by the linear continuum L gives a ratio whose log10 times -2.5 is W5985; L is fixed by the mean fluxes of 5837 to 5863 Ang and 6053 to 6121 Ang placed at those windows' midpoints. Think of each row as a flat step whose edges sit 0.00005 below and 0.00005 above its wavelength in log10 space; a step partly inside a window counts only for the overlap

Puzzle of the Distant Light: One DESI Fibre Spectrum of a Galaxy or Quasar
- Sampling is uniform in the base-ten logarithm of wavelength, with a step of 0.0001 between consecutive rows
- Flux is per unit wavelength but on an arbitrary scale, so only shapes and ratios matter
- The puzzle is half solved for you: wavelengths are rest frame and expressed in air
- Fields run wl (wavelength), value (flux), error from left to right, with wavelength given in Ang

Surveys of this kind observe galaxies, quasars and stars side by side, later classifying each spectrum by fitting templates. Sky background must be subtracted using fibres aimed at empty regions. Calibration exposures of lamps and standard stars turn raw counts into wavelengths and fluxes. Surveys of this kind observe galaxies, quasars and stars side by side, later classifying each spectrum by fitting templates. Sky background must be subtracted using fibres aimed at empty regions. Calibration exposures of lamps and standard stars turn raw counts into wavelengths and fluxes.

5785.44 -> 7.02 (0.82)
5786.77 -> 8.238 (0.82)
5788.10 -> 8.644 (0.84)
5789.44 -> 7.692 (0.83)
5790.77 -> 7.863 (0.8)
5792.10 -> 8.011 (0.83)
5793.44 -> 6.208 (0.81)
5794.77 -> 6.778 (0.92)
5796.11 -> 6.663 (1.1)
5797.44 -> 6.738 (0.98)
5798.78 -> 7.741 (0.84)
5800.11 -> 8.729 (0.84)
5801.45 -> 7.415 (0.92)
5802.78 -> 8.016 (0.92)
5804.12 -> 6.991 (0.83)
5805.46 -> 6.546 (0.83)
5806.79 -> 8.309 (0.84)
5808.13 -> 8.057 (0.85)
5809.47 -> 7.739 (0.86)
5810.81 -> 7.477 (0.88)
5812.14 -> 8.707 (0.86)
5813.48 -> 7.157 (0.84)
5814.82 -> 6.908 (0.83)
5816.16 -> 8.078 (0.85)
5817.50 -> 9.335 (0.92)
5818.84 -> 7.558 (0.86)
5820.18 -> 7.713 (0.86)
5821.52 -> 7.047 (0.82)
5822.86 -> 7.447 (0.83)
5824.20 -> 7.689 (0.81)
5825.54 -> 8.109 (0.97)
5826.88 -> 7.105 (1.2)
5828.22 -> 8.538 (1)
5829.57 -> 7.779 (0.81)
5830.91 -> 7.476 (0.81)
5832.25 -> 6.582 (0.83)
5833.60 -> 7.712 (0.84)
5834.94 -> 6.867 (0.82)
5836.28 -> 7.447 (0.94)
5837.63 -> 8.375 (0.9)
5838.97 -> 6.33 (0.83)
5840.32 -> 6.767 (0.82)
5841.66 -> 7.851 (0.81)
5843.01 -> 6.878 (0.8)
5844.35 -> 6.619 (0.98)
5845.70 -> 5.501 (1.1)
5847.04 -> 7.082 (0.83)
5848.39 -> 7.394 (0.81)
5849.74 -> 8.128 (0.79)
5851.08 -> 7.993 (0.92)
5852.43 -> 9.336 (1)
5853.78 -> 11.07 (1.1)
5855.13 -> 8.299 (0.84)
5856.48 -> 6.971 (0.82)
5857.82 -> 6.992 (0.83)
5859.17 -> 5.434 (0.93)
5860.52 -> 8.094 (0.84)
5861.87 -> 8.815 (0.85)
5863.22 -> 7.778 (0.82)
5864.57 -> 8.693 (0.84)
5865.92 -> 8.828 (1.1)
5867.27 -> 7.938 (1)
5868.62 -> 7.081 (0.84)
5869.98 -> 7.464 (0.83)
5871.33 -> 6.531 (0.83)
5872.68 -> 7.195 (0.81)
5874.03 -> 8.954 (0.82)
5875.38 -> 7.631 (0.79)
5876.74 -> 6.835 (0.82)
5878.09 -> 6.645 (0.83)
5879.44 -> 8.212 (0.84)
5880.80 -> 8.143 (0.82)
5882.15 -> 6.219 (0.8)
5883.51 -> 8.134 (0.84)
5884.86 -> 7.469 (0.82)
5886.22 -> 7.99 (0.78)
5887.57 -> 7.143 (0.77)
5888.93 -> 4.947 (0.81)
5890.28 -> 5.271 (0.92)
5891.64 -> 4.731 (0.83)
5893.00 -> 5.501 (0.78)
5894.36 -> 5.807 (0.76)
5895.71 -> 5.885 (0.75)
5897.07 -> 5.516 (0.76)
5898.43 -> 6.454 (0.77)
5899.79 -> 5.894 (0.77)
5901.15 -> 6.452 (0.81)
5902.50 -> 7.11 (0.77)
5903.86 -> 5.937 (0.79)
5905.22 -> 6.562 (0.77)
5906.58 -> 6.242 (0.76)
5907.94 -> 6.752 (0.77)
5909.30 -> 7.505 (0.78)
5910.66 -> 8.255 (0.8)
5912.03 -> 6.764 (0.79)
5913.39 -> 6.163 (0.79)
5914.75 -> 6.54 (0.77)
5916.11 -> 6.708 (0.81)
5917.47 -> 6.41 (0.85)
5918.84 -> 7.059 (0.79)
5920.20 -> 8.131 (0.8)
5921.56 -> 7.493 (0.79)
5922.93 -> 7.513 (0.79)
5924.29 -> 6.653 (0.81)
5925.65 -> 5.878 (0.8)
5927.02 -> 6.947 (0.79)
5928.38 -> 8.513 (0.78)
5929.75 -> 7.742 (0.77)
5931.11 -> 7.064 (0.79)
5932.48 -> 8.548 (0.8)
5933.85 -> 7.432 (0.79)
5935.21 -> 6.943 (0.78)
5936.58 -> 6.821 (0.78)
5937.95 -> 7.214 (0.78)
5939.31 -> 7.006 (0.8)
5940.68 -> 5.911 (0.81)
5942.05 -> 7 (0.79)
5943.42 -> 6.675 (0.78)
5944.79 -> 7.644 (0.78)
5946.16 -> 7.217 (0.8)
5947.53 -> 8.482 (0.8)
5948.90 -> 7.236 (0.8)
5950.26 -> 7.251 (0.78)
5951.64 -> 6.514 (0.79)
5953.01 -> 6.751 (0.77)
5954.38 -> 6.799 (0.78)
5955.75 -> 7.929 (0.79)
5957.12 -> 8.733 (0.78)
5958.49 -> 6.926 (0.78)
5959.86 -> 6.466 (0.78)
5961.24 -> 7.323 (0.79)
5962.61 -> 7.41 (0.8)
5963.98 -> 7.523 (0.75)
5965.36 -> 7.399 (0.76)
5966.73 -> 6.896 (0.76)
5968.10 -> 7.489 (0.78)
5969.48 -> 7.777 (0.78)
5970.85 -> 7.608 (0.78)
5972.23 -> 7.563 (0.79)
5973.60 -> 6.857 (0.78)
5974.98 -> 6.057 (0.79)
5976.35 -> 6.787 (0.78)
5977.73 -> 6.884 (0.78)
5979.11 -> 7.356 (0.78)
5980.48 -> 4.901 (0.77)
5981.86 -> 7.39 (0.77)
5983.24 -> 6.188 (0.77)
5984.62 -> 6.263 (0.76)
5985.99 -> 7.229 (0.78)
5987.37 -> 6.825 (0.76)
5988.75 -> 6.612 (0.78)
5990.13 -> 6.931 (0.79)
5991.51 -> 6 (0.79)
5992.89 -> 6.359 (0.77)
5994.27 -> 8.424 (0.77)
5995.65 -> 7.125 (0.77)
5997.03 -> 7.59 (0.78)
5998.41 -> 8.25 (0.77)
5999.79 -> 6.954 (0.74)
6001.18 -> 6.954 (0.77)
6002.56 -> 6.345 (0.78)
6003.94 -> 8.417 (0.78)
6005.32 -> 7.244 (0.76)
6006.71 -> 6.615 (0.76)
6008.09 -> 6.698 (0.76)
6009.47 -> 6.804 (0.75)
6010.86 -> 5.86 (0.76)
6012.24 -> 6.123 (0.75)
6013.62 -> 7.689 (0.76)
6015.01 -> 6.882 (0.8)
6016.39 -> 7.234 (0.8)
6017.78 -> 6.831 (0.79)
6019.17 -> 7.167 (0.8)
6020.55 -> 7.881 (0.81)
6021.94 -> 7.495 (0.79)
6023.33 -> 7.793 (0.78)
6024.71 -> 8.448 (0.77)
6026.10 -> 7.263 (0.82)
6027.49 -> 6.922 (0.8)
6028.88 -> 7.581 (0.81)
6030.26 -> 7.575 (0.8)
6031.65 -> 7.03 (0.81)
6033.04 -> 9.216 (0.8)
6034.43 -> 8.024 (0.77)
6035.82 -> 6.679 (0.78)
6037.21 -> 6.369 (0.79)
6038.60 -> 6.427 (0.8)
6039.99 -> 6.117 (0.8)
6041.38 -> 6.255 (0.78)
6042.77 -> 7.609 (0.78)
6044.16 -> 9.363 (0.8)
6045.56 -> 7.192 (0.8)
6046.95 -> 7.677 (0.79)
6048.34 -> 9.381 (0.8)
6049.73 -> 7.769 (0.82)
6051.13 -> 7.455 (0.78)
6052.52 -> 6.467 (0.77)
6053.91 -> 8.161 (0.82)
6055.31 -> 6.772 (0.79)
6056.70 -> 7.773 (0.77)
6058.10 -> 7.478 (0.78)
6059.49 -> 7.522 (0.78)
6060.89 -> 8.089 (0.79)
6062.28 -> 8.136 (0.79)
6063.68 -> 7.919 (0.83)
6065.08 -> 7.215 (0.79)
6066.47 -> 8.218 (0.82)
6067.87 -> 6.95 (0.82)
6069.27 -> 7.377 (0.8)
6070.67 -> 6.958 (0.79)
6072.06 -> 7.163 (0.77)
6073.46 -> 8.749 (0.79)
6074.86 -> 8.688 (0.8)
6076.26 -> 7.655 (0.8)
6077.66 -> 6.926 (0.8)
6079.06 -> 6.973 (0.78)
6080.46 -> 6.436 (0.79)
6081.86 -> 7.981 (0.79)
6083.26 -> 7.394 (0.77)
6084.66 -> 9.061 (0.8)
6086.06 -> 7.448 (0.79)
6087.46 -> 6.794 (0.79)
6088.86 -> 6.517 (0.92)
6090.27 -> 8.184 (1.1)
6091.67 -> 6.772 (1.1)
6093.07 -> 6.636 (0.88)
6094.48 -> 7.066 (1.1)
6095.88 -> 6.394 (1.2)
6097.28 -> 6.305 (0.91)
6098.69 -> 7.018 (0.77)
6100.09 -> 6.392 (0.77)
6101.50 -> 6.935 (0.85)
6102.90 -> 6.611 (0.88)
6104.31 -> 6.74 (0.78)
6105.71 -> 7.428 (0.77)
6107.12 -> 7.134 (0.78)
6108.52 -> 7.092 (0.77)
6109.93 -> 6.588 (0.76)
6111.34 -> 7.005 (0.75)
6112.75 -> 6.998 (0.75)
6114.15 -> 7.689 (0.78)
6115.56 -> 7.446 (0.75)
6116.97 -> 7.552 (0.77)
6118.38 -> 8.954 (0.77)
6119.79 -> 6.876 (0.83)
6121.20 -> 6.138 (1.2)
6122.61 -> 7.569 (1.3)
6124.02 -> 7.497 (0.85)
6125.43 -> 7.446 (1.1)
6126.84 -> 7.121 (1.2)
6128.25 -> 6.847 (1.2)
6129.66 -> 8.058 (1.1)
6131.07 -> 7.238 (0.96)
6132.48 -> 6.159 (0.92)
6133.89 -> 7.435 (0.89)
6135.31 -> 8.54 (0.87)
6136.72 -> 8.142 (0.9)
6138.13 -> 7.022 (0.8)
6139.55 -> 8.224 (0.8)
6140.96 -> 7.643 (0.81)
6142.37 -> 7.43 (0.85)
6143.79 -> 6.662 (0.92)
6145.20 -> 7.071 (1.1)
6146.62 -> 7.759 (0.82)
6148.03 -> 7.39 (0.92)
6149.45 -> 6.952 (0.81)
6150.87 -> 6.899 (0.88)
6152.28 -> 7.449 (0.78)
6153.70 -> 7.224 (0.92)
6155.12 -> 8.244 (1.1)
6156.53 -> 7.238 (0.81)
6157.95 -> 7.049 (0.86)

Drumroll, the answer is 0.07 mag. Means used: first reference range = 7.58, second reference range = 7.32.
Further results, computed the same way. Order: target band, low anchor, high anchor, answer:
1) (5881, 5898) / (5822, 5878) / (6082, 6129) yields 0.20 mag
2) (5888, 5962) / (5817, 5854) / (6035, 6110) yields 0.10 mag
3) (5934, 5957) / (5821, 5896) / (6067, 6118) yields 0.02 mag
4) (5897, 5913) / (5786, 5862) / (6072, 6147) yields 0.13 mag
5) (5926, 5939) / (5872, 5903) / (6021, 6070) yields -0.07 mag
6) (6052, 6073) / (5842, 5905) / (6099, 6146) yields -0.04 mag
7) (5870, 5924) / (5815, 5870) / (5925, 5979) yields 0.10 mag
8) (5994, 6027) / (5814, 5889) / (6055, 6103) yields 0.03 mag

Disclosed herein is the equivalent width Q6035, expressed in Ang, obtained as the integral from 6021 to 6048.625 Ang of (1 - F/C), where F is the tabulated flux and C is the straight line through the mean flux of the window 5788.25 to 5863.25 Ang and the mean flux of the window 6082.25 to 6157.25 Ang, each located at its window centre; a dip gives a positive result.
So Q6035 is -0.6 Ang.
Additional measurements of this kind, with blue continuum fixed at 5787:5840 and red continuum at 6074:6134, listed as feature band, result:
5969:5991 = 1.6 Ang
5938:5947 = 0.5 Ang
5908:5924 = 0.7 Ang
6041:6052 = -0.9 Ang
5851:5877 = -1.4 Ang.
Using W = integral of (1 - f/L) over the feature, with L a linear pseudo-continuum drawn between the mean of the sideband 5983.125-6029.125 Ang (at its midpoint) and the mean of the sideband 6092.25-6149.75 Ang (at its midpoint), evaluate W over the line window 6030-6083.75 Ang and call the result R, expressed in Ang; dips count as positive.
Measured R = -2.8 Ang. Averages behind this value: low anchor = 7.09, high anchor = 7.2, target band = 7.52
